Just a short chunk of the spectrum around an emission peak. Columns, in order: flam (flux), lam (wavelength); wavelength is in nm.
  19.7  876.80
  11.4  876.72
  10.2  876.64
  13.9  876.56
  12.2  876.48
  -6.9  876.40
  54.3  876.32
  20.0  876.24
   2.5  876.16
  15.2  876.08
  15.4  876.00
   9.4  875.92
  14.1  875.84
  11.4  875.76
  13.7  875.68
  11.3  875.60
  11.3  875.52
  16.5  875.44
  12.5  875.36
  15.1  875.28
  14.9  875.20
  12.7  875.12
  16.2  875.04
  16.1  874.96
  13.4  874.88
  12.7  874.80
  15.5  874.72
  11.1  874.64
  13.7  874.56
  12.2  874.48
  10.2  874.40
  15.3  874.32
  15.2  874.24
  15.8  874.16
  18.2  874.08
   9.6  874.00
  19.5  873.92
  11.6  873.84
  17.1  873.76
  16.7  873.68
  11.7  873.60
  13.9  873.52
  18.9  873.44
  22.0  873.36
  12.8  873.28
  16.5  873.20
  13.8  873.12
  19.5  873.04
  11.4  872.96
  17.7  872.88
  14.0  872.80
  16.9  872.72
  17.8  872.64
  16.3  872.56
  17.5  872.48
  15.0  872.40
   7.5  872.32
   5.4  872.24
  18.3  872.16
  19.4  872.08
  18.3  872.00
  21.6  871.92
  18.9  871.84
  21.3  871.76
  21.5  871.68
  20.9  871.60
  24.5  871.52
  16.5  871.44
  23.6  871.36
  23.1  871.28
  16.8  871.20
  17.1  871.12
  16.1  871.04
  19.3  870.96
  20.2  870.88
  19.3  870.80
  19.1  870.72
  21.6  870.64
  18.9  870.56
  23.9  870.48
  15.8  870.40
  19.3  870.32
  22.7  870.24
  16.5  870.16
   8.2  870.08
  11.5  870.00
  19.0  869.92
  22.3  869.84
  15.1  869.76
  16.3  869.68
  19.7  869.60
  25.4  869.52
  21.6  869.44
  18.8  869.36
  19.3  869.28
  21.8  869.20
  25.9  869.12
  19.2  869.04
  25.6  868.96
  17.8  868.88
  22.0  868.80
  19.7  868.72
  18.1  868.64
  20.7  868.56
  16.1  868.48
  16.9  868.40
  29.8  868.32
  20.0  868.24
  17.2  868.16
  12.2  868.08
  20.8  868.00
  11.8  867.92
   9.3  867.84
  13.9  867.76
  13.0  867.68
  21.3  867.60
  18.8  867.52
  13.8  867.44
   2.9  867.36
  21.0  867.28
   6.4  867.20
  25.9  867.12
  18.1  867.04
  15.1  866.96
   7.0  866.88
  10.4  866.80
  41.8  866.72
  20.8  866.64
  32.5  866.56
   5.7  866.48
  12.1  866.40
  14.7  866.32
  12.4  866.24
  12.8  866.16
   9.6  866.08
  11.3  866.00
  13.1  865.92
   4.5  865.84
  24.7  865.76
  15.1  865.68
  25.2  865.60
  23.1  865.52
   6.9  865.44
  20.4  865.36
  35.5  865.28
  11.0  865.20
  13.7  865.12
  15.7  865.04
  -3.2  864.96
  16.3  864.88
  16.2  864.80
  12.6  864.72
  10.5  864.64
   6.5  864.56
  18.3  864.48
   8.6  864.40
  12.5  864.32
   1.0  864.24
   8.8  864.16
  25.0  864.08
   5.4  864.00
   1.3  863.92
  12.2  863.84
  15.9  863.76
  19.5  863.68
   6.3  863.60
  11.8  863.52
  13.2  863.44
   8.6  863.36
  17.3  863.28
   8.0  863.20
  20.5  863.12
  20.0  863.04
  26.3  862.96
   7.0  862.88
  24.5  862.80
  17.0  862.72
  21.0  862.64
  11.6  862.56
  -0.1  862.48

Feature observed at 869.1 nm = Mg II 2798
